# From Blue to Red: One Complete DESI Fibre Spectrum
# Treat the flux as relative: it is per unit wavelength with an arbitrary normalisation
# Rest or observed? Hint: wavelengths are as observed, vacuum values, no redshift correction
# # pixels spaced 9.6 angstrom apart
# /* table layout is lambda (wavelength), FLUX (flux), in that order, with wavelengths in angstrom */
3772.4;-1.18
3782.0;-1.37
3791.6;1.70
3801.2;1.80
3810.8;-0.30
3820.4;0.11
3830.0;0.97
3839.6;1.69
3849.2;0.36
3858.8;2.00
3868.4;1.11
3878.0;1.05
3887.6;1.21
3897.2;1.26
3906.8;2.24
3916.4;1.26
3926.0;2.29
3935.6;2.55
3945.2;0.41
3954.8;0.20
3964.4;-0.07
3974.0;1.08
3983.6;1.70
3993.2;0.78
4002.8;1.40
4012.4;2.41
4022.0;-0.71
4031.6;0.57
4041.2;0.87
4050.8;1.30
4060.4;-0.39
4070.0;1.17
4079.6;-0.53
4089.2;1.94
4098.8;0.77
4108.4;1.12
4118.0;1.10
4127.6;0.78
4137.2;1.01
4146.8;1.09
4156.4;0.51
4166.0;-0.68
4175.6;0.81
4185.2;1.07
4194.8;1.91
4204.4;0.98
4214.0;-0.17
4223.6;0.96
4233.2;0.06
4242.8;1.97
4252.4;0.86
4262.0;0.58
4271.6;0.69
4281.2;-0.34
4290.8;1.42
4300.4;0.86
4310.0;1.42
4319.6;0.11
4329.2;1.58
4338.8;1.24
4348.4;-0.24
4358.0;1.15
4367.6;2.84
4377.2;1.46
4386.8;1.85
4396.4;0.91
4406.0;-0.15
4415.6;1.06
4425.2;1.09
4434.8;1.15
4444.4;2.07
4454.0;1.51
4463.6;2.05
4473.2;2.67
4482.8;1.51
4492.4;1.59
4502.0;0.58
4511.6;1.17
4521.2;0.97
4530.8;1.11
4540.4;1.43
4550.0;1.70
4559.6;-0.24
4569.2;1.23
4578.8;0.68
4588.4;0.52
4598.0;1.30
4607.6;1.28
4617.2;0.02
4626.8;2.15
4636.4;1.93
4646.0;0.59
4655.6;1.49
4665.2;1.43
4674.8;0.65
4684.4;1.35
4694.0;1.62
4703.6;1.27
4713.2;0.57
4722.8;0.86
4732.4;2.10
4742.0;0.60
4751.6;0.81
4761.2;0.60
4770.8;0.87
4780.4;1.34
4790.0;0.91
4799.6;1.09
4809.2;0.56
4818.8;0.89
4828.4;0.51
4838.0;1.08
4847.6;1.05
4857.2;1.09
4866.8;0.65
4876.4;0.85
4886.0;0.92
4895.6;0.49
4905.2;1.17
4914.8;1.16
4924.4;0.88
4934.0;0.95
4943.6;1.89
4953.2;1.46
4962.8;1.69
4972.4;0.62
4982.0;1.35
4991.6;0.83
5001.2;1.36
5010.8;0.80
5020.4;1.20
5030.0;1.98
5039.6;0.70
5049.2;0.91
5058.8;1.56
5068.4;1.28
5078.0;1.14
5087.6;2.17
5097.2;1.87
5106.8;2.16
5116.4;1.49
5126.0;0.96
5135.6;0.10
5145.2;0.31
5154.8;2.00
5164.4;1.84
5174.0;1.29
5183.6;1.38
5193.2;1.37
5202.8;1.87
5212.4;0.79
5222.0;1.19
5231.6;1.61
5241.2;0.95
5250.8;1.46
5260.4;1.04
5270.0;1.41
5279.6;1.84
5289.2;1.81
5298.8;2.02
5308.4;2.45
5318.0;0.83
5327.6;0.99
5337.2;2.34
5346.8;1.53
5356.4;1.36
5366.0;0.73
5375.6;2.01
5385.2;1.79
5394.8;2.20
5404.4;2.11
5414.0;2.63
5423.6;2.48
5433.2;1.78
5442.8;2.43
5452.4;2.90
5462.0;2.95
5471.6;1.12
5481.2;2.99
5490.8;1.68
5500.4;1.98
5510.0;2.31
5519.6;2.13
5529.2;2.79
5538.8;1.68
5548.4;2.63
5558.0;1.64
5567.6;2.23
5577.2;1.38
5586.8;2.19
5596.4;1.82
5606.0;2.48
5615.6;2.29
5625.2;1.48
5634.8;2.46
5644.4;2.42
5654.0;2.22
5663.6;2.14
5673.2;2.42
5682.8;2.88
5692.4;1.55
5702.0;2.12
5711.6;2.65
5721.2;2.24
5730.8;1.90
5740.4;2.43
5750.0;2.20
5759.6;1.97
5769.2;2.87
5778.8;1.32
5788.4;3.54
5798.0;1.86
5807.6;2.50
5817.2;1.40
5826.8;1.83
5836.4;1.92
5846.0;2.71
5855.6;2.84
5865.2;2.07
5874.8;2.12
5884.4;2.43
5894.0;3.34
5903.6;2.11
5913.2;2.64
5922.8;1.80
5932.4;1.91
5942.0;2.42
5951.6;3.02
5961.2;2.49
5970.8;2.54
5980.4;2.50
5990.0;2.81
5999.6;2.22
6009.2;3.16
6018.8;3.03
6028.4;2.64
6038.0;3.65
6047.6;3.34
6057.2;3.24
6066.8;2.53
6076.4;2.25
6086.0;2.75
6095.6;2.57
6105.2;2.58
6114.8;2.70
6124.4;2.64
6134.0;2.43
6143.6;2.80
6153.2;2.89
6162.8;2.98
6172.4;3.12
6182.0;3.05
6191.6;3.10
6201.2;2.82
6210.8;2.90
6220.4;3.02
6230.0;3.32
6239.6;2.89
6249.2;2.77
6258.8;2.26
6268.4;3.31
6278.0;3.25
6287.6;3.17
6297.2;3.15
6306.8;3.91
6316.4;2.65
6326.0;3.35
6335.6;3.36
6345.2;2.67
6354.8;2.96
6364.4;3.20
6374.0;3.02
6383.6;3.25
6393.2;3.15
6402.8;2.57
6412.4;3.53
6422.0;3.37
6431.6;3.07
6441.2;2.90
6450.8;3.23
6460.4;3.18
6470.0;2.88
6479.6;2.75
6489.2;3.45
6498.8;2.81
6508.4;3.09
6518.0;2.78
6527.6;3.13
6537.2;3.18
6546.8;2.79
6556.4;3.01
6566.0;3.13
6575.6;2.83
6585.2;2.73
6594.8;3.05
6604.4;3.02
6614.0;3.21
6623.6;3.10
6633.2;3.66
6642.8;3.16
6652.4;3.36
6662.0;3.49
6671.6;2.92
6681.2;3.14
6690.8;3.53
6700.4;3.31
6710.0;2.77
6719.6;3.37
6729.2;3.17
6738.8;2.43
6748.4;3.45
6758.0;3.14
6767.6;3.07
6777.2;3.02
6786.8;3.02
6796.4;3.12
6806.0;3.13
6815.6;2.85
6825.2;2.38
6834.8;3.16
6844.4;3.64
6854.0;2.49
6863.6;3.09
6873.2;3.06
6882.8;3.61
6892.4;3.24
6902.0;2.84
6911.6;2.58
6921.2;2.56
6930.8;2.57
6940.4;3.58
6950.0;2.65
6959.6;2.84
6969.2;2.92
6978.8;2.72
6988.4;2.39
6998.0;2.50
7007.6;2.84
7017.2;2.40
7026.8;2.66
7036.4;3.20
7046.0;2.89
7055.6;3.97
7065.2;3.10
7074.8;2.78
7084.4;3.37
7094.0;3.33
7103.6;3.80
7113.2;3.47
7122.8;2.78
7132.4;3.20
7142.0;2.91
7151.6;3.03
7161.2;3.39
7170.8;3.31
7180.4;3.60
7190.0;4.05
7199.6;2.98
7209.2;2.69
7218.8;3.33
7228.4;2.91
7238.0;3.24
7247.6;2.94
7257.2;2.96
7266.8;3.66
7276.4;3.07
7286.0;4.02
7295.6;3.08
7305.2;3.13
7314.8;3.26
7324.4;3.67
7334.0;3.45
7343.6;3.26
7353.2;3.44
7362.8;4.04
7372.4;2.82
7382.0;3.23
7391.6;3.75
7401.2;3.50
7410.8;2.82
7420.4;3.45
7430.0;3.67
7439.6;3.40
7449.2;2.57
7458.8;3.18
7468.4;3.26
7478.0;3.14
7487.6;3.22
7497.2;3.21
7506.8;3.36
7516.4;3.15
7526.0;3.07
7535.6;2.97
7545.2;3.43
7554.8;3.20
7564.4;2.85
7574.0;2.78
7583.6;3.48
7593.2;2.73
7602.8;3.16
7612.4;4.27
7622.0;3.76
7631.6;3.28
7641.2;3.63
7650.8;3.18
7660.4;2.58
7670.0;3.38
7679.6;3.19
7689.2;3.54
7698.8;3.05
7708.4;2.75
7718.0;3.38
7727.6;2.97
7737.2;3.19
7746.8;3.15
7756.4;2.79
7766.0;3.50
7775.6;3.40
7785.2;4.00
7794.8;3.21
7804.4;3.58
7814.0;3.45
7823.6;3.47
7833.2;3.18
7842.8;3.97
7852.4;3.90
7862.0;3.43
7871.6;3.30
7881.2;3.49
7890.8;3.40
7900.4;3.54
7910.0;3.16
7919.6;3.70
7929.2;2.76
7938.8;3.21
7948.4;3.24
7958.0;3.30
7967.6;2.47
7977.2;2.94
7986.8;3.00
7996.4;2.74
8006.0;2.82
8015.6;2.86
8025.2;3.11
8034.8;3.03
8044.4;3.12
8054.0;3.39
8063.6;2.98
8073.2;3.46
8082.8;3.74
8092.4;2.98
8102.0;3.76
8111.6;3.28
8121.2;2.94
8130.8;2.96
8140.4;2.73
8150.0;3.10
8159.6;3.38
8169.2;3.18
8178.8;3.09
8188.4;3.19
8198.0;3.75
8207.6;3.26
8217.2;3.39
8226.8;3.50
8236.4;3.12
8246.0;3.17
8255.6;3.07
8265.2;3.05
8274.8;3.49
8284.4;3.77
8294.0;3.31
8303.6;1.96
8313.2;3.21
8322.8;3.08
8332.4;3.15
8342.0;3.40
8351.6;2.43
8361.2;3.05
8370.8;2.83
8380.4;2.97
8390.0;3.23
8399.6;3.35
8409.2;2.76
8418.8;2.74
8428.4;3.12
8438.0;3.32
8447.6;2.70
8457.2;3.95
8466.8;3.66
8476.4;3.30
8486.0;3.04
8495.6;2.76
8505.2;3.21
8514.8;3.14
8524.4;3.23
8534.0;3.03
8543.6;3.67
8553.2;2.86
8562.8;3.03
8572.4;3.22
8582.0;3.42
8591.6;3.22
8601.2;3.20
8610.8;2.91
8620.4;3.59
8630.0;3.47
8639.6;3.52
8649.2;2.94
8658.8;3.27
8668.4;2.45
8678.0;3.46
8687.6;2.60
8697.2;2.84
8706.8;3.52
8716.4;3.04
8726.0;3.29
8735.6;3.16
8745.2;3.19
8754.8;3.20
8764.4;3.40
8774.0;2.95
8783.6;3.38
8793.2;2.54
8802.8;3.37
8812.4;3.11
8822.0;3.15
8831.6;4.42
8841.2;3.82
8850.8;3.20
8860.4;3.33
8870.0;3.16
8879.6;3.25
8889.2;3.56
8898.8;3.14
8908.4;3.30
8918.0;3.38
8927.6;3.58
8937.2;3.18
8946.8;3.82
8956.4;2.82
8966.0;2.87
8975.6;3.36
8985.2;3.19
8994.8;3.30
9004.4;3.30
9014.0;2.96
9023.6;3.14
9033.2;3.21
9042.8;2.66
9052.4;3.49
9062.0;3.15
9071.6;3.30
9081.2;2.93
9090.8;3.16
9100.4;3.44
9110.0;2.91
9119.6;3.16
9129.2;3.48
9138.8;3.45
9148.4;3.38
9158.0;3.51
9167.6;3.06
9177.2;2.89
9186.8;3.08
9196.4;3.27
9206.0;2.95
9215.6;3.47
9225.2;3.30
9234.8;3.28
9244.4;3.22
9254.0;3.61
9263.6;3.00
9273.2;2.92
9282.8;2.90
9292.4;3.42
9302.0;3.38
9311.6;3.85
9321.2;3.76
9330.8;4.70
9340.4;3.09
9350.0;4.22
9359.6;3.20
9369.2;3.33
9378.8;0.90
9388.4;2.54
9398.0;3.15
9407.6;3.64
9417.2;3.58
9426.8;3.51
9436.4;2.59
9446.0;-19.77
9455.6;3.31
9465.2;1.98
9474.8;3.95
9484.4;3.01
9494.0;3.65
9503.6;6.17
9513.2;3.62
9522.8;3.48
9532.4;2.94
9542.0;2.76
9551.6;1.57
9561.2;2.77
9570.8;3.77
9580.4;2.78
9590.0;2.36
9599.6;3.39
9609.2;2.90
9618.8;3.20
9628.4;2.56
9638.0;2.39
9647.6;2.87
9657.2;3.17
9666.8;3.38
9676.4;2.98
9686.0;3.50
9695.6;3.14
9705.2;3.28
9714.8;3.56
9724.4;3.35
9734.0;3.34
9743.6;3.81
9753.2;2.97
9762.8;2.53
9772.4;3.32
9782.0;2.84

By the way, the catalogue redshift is 0.35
